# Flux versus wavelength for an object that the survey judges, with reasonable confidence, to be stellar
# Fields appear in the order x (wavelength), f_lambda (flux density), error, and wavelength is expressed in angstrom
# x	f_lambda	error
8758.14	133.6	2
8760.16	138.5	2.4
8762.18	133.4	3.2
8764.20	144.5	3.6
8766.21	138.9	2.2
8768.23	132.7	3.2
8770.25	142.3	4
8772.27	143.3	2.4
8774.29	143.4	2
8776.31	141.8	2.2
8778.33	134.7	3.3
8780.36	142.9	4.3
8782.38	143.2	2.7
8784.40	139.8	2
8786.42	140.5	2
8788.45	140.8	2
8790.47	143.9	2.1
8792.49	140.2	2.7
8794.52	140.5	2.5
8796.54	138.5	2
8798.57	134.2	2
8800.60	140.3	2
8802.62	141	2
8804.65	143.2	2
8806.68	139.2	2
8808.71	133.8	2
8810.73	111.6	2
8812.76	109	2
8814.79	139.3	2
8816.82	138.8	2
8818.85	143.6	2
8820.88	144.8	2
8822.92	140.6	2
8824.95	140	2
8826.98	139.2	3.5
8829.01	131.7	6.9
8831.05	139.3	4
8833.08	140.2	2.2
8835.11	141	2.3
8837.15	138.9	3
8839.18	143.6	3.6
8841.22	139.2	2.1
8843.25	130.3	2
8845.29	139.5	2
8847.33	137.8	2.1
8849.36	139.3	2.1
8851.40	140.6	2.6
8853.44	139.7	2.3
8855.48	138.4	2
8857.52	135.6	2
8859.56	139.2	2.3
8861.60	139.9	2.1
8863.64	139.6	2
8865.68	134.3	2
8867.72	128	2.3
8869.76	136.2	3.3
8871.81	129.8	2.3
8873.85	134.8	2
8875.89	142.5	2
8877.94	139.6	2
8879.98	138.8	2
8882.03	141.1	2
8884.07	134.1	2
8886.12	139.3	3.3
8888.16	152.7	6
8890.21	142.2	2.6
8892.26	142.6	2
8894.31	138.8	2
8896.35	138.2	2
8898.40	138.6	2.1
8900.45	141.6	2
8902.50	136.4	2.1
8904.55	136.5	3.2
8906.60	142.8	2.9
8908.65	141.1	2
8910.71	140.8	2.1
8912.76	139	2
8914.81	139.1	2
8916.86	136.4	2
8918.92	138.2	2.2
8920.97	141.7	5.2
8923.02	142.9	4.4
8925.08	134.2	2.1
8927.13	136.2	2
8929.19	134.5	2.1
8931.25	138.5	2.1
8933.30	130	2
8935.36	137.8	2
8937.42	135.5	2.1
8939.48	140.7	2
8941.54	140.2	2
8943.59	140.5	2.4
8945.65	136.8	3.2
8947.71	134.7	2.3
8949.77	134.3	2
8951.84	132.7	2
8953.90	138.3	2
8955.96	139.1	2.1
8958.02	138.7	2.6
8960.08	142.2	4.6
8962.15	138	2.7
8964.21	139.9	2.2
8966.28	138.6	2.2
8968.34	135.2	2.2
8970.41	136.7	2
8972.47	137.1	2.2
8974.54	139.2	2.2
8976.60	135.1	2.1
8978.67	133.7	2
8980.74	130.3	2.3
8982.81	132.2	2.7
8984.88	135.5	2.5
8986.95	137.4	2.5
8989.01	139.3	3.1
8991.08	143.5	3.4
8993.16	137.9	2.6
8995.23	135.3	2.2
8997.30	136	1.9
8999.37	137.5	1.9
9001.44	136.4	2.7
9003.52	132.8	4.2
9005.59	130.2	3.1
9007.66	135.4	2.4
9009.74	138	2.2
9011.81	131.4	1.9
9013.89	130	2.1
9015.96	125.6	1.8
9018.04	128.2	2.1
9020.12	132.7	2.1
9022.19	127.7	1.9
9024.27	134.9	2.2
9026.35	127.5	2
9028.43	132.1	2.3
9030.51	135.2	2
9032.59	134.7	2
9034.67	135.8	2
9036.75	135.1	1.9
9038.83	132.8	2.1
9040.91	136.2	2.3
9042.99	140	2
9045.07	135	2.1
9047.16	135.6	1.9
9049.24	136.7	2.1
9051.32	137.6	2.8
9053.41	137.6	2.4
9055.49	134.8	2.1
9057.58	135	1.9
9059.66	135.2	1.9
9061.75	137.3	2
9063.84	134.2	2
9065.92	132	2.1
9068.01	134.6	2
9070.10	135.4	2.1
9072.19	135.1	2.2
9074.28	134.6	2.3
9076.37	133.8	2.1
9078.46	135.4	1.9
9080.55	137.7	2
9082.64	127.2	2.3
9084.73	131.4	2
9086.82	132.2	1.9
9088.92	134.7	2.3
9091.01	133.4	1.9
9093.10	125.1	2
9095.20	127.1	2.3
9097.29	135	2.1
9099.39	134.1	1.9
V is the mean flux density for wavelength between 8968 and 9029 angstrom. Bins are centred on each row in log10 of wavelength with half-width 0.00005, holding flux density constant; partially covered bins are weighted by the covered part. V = 134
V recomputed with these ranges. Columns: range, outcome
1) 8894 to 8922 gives 139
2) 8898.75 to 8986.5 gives 137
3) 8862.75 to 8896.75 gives 138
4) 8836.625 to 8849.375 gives 138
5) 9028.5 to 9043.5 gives 135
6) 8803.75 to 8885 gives 137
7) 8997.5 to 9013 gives 135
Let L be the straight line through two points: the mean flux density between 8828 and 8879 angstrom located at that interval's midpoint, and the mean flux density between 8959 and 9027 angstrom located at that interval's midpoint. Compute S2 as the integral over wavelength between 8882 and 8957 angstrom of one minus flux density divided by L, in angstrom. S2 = -1.2 angstrom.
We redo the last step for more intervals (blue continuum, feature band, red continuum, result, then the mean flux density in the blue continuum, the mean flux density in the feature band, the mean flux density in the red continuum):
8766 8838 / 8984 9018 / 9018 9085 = 0.1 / 138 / 135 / 134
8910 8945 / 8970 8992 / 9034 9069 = 0.1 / 138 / 136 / 136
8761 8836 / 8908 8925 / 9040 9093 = -0.4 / 138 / 140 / 135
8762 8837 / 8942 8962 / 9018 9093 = -0.3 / 138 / 138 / 134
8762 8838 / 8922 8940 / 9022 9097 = -0.1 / 138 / 137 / 134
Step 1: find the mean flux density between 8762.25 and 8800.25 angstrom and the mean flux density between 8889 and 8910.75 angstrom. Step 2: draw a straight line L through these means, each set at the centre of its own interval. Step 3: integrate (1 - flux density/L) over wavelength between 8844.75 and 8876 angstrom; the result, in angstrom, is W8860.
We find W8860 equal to 0.7 angstrom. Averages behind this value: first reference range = 140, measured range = 137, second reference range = 140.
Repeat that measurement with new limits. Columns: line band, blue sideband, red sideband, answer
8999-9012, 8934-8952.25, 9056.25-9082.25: 0.13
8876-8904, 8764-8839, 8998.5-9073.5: -0.72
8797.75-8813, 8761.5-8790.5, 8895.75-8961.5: 0.79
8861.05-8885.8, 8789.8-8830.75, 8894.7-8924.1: 0.34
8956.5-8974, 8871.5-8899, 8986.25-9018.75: -0.26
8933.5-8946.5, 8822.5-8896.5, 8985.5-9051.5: -0.15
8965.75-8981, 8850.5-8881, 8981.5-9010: 0.04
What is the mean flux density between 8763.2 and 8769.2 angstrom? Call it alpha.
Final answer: 139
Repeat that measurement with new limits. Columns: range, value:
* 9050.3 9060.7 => 136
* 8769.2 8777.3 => 143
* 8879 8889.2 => 141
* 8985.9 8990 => 139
